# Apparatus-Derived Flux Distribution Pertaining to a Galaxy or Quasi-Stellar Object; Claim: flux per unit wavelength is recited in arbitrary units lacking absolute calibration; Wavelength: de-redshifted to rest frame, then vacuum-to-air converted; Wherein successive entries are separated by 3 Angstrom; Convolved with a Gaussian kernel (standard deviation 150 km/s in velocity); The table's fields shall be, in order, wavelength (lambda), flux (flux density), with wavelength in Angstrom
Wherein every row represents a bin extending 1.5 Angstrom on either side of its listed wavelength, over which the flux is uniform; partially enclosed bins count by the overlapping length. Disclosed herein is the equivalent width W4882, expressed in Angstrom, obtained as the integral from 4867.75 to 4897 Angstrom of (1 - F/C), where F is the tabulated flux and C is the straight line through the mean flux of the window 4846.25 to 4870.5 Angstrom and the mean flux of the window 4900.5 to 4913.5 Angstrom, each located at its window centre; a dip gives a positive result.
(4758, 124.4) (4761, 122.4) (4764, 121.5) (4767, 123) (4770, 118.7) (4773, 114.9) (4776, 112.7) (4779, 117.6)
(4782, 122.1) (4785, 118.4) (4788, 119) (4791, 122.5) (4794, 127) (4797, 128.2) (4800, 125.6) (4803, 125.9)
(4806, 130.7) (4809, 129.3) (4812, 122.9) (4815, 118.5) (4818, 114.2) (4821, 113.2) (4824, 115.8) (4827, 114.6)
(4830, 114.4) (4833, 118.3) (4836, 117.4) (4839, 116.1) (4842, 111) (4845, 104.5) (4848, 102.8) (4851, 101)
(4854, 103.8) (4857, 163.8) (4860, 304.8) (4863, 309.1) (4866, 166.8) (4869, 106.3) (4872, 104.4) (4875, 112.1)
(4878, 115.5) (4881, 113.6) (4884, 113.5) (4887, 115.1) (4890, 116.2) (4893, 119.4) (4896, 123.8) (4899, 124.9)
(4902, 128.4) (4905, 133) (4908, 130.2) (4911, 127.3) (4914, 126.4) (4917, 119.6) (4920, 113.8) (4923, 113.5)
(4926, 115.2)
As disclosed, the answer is 6.9 Angstrom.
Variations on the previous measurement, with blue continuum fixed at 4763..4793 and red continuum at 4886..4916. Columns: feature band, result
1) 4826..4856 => 2.63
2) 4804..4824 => -0.07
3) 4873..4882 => 0.75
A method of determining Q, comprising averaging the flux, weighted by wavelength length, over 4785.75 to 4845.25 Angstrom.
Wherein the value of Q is 120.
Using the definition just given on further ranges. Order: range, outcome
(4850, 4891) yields 147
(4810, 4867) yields 138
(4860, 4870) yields 215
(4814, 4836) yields 116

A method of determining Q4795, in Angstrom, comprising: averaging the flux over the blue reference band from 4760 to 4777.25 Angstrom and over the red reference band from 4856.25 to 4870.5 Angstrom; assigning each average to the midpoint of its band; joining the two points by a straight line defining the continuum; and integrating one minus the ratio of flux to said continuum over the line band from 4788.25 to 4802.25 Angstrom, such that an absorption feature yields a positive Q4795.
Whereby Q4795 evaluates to 1.9 Angstrom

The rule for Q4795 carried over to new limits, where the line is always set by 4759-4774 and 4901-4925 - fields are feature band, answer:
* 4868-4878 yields 1.14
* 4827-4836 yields 0.42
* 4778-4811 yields -0.88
